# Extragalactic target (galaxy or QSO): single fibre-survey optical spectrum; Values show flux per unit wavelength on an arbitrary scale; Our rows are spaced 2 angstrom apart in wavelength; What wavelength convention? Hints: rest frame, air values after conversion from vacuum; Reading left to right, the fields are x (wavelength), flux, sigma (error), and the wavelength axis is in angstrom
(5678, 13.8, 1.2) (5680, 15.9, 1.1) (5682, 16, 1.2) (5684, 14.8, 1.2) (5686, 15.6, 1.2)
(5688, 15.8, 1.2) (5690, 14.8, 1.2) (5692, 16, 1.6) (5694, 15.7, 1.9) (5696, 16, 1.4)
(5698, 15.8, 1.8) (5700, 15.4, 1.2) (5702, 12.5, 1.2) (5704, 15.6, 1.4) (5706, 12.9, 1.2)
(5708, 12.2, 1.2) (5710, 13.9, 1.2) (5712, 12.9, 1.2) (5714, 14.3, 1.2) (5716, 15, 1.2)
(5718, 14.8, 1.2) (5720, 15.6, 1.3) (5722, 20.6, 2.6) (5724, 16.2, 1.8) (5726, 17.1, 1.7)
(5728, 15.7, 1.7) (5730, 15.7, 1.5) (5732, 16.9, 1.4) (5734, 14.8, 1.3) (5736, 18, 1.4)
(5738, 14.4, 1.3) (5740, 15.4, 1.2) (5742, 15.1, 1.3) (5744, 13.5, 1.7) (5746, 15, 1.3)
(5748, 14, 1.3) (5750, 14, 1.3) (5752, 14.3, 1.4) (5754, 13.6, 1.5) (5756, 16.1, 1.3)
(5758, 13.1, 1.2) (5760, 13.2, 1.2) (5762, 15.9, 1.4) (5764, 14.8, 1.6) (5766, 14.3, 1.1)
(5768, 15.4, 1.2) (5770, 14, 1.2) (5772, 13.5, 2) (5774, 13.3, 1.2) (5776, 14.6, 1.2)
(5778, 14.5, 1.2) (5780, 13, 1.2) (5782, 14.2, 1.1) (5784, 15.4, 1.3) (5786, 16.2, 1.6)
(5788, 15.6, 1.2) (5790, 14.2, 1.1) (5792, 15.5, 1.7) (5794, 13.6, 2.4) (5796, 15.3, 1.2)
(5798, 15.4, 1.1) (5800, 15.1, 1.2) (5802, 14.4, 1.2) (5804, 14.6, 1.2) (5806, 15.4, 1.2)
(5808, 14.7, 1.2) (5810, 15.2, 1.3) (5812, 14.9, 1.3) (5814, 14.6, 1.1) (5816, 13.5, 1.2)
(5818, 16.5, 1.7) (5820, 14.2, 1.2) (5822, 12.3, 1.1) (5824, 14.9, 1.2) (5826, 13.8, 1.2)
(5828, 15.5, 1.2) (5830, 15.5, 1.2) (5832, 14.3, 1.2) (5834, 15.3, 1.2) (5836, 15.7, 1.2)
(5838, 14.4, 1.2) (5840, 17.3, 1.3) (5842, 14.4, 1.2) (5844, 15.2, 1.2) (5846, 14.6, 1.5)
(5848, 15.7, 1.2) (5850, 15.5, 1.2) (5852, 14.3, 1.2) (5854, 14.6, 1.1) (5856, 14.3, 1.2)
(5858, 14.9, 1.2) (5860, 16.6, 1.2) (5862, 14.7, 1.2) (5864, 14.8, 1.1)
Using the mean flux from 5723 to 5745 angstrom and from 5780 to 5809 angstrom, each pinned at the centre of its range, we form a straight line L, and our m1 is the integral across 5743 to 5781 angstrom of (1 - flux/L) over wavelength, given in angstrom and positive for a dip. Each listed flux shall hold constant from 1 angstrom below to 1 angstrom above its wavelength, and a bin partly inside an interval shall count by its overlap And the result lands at 2.8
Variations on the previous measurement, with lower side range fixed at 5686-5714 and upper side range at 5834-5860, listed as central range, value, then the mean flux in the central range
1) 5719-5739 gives -2.4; 16.5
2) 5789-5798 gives 0.1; 14.7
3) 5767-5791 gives 0.6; 14.5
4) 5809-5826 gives 0.6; 14.5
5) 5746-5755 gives 0.4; 14.1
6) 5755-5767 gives 0.2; 14.6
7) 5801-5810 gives 0.1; 14.8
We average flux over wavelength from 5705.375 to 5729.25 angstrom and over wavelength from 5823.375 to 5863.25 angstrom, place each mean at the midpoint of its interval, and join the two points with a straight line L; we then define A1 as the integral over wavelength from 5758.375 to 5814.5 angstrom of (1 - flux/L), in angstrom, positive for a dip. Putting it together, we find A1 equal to 1.7 angstrom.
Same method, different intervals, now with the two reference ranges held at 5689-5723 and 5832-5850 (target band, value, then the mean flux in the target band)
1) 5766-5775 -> 0.61 angstrom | 14.1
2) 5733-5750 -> 0.07 angstrom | 15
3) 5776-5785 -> 0.49 angstrom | 14.3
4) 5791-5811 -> 0.34 angstrom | 14.9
